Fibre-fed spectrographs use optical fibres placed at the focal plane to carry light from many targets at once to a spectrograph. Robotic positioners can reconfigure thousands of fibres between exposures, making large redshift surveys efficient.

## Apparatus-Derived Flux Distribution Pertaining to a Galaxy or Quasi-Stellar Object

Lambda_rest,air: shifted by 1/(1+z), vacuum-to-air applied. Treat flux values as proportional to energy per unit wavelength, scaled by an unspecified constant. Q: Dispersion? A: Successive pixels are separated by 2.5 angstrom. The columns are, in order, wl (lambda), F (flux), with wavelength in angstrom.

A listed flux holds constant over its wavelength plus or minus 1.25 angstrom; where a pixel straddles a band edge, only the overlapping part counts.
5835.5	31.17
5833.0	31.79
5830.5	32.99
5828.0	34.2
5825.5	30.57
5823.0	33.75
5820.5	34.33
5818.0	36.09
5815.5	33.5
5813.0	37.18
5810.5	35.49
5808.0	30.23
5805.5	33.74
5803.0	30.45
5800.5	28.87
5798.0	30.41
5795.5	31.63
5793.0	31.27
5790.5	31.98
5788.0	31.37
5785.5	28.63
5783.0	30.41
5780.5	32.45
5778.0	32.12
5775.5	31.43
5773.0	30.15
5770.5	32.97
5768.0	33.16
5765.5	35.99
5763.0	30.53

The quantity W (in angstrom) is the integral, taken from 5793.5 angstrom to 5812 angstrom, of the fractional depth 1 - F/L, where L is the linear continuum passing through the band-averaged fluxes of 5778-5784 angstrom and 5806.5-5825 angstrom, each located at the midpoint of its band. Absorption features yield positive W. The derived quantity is 0.91 angstrom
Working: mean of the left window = 31.6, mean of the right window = 34.2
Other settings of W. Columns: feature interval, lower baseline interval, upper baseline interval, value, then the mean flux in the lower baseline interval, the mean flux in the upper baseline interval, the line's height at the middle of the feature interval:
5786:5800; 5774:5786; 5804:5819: 0.6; 31.1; 34.3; 32.4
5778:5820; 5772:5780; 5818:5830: 0.3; 31.4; 33.5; 32.4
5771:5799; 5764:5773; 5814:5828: 2.0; 33.4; 33.8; 33.5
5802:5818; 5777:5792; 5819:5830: -0.6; 31.1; 33.3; 32.5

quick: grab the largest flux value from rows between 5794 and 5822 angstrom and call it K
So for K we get 37.18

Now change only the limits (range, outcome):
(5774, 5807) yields 33.74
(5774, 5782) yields 32.45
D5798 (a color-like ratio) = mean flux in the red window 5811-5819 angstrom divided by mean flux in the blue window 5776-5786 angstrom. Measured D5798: 1.1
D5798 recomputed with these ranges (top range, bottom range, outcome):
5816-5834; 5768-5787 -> 1.07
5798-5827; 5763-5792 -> 1.04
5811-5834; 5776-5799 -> 1.09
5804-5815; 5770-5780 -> 1.08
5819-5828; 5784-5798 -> 1.07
